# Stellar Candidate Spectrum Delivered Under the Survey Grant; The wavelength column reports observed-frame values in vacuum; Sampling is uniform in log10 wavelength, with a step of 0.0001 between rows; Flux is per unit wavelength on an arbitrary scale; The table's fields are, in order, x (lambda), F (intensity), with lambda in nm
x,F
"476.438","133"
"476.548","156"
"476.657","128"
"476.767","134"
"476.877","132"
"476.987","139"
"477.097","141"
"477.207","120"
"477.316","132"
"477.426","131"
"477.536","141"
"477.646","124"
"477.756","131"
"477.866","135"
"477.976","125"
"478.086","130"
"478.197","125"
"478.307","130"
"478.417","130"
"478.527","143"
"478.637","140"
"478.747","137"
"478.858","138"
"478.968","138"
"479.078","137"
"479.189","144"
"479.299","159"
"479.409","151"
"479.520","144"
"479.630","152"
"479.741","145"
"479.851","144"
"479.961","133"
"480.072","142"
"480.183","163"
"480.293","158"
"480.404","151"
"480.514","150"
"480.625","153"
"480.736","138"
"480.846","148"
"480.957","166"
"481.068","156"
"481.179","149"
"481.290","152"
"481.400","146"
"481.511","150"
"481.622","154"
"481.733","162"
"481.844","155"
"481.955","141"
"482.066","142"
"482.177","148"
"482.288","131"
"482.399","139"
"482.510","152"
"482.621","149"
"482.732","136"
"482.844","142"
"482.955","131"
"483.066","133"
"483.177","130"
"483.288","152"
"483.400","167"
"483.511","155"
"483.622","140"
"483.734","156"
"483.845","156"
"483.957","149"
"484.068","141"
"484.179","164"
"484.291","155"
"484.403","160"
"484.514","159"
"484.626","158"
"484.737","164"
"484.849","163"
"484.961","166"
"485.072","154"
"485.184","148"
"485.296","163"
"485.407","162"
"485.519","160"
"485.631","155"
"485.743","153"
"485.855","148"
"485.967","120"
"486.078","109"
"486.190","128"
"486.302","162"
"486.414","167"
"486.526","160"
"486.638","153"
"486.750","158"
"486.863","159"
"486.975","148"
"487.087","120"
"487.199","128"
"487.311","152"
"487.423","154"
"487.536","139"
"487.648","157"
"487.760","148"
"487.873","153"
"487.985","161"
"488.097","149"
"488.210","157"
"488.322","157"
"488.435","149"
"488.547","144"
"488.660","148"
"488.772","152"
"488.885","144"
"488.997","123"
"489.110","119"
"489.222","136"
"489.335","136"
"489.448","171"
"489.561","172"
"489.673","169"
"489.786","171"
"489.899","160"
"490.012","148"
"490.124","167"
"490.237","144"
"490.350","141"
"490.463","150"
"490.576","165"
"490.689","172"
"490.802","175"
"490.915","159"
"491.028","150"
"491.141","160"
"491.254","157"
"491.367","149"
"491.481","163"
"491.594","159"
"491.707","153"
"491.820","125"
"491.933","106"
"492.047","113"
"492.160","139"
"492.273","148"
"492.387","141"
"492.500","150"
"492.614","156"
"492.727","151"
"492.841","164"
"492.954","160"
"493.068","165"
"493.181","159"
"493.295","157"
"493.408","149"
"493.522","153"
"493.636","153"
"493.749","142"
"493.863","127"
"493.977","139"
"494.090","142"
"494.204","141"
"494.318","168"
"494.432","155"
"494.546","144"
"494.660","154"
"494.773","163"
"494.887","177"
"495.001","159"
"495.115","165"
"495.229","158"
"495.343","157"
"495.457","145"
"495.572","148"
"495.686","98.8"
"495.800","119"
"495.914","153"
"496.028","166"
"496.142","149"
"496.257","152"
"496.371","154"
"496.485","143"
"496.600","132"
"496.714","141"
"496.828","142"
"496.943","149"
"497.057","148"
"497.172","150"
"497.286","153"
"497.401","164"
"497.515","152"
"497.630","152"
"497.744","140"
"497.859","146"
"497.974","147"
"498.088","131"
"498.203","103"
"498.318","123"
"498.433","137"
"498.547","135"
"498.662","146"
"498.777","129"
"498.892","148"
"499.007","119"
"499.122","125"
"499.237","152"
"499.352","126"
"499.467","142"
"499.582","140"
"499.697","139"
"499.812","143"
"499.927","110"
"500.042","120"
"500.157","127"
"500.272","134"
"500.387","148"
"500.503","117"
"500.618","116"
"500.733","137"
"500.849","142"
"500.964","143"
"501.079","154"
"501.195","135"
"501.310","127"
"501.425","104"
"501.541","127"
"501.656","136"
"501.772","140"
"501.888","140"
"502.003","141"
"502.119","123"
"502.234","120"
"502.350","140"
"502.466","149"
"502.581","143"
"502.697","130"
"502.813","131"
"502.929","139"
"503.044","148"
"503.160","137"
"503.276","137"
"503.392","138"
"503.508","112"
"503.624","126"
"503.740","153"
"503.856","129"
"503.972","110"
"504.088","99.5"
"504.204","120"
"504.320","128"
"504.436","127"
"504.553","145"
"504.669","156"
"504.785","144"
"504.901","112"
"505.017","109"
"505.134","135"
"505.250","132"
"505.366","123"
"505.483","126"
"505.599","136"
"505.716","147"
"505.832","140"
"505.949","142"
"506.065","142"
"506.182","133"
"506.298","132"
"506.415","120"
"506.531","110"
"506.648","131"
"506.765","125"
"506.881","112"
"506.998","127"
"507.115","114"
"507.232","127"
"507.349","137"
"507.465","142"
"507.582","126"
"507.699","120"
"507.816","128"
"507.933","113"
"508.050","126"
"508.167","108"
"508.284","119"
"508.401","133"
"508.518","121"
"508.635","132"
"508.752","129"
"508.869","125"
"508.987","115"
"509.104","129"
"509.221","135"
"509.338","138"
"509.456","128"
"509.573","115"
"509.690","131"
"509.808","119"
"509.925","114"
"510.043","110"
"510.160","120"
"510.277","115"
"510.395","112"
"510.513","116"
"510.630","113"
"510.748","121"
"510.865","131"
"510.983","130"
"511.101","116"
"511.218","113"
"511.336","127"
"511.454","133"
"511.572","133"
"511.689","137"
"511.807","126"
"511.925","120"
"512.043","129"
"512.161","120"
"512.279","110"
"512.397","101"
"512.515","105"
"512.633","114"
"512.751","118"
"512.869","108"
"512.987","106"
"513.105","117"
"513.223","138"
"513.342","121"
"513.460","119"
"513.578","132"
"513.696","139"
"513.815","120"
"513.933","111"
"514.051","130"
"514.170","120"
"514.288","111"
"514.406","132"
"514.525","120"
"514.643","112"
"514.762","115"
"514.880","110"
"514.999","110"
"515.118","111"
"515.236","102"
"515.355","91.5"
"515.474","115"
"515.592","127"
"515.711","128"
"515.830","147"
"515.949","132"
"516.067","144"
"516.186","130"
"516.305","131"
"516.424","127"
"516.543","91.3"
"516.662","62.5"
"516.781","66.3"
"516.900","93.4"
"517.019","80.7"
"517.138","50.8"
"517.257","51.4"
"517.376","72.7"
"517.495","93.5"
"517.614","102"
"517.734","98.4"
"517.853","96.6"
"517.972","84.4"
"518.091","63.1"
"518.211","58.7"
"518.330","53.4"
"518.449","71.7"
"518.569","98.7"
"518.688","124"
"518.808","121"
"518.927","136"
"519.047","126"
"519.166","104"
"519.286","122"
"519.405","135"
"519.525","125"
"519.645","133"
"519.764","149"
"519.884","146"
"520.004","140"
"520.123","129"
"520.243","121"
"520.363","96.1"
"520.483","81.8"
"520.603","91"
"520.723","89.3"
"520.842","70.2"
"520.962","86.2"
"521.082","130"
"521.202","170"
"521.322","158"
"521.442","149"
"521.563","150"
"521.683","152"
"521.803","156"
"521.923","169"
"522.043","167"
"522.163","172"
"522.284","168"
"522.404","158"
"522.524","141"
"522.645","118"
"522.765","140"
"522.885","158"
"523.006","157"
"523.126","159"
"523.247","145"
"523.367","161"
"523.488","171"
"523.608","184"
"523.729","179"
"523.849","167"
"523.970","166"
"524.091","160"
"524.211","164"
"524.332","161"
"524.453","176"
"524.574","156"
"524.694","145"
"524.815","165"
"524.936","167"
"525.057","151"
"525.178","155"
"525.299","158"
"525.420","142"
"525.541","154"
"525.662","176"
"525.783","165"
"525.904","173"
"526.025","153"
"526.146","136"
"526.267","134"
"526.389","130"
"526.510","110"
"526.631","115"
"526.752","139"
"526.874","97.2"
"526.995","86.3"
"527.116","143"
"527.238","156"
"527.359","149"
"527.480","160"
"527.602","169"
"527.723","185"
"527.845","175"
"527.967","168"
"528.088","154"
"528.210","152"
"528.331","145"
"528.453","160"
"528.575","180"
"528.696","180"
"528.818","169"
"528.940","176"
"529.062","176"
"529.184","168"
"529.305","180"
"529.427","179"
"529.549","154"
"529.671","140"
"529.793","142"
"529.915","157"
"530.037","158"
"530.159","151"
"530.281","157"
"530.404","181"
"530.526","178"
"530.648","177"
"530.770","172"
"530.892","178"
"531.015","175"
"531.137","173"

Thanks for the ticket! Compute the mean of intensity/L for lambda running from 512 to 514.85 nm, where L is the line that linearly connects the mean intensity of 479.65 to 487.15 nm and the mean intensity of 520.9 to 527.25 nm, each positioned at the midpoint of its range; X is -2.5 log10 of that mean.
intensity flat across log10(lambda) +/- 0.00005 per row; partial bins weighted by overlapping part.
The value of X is 0.26 mag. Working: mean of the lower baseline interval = 150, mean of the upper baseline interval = 151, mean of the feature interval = 119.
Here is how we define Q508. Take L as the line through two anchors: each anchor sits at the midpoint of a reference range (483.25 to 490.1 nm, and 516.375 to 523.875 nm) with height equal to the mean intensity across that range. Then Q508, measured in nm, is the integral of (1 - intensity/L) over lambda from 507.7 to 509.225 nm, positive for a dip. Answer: 0.09 nm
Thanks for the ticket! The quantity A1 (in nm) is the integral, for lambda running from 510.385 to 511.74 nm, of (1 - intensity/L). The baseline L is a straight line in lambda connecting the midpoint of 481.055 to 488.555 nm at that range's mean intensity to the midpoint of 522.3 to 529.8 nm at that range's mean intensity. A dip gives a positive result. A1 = 0.261 nm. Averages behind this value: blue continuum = 150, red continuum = 156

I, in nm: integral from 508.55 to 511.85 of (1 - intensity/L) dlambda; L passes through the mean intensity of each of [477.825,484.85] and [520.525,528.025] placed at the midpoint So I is 0.548 nm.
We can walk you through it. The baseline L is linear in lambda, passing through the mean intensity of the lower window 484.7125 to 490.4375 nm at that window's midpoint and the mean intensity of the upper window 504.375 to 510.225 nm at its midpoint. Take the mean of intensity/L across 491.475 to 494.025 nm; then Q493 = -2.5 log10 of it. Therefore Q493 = -0.016 mag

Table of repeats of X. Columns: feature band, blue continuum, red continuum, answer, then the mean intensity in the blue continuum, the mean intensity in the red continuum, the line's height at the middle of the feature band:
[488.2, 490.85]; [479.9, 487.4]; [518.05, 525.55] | -0.04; 149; 138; 148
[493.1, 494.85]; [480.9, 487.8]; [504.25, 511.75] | -0.08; 150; 126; 140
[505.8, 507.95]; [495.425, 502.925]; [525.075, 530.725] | 0.12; 137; 155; 142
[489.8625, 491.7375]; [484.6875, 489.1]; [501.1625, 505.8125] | -0.09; 149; 131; 145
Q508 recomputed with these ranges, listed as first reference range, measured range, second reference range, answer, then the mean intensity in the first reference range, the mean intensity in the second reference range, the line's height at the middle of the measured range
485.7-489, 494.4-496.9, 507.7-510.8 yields -0.21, 147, 122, 137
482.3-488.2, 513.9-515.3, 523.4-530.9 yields 0.36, 150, 158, 156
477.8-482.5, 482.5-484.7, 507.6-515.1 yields -0.11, 145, 121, 142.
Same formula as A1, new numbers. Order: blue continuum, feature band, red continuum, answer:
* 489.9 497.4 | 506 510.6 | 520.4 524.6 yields 0.774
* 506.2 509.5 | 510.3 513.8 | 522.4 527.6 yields 0.283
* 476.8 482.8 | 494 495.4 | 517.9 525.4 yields -0.160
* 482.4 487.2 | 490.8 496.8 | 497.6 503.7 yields -0.350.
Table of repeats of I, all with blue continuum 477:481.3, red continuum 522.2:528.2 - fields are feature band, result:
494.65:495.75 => -0.050 nm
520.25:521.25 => 0.329 nm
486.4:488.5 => -0.102 nm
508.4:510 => 0.252 nm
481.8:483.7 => -0.017 nm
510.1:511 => 0.182 nm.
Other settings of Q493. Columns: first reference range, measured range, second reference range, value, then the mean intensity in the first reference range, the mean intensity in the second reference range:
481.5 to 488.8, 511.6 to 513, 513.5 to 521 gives -0.028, 150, 107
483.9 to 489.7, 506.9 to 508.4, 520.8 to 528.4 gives 0.214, 150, 151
